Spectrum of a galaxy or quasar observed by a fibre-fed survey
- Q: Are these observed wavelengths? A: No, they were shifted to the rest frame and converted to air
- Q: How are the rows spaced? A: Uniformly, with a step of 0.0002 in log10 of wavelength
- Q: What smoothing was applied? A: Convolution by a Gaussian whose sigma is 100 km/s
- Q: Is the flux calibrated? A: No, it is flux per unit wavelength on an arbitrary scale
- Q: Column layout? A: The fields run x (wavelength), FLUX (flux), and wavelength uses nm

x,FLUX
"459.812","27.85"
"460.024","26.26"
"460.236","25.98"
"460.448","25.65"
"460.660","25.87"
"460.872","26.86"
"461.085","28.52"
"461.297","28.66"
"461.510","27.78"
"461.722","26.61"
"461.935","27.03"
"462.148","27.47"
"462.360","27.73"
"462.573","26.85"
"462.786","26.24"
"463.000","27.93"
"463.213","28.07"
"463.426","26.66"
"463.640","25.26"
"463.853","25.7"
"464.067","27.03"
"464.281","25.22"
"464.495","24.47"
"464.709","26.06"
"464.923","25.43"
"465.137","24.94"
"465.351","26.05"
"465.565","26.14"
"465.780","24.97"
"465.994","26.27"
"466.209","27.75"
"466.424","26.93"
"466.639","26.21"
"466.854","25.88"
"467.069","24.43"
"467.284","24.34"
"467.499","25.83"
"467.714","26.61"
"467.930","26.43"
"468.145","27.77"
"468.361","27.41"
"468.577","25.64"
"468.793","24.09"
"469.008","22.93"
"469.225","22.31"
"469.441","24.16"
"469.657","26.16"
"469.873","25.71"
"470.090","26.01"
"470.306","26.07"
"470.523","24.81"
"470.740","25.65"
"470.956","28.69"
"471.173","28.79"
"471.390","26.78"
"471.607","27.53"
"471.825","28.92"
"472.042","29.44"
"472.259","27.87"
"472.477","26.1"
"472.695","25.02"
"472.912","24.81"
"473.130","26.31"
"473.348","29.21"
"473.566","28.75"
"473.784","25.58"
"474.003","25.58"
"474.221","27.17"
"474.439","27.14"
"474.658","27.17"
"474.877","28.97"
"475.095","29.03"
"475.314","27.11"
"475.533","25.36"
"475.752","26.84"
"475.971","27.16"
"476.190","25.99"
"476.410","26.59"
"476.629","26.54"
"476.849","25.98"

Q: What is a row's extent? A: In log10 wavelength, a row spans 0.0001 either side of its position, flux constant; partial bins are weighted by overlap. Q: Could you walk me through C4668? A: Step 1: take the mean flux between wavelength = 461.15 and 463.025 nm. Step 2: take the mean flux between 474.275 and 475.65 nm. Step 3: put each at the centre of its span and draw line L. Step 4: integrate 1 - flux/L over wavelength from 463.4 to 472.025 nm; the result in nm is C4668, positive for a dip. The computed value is 0.447 nm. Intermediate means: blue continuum 27.4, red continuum 27.5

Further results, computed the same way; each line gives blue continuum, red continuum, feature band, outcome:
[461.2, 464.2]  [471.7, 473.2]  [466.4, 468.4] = 0.07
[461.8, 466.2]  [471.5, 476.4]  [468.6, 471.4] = 0.13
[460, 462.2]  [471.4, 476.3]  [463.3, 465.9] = 0.13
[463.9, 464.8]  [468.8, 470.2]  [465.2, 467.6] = -0.06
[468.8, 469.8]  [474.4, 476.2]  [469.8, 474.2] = -0.25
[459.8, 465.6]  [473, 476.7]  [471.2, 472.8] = -0.03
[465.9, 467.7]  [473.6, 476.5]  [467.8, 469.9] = 0.08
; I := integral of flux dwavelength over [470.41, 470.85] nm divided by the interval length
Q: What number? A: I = 25.3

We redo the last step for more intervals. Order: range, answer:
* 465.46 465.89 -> 25.6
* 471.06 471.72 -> 27.7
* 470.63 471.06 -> 27.2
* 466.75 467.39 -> 24.9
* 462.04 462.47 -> 27.6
